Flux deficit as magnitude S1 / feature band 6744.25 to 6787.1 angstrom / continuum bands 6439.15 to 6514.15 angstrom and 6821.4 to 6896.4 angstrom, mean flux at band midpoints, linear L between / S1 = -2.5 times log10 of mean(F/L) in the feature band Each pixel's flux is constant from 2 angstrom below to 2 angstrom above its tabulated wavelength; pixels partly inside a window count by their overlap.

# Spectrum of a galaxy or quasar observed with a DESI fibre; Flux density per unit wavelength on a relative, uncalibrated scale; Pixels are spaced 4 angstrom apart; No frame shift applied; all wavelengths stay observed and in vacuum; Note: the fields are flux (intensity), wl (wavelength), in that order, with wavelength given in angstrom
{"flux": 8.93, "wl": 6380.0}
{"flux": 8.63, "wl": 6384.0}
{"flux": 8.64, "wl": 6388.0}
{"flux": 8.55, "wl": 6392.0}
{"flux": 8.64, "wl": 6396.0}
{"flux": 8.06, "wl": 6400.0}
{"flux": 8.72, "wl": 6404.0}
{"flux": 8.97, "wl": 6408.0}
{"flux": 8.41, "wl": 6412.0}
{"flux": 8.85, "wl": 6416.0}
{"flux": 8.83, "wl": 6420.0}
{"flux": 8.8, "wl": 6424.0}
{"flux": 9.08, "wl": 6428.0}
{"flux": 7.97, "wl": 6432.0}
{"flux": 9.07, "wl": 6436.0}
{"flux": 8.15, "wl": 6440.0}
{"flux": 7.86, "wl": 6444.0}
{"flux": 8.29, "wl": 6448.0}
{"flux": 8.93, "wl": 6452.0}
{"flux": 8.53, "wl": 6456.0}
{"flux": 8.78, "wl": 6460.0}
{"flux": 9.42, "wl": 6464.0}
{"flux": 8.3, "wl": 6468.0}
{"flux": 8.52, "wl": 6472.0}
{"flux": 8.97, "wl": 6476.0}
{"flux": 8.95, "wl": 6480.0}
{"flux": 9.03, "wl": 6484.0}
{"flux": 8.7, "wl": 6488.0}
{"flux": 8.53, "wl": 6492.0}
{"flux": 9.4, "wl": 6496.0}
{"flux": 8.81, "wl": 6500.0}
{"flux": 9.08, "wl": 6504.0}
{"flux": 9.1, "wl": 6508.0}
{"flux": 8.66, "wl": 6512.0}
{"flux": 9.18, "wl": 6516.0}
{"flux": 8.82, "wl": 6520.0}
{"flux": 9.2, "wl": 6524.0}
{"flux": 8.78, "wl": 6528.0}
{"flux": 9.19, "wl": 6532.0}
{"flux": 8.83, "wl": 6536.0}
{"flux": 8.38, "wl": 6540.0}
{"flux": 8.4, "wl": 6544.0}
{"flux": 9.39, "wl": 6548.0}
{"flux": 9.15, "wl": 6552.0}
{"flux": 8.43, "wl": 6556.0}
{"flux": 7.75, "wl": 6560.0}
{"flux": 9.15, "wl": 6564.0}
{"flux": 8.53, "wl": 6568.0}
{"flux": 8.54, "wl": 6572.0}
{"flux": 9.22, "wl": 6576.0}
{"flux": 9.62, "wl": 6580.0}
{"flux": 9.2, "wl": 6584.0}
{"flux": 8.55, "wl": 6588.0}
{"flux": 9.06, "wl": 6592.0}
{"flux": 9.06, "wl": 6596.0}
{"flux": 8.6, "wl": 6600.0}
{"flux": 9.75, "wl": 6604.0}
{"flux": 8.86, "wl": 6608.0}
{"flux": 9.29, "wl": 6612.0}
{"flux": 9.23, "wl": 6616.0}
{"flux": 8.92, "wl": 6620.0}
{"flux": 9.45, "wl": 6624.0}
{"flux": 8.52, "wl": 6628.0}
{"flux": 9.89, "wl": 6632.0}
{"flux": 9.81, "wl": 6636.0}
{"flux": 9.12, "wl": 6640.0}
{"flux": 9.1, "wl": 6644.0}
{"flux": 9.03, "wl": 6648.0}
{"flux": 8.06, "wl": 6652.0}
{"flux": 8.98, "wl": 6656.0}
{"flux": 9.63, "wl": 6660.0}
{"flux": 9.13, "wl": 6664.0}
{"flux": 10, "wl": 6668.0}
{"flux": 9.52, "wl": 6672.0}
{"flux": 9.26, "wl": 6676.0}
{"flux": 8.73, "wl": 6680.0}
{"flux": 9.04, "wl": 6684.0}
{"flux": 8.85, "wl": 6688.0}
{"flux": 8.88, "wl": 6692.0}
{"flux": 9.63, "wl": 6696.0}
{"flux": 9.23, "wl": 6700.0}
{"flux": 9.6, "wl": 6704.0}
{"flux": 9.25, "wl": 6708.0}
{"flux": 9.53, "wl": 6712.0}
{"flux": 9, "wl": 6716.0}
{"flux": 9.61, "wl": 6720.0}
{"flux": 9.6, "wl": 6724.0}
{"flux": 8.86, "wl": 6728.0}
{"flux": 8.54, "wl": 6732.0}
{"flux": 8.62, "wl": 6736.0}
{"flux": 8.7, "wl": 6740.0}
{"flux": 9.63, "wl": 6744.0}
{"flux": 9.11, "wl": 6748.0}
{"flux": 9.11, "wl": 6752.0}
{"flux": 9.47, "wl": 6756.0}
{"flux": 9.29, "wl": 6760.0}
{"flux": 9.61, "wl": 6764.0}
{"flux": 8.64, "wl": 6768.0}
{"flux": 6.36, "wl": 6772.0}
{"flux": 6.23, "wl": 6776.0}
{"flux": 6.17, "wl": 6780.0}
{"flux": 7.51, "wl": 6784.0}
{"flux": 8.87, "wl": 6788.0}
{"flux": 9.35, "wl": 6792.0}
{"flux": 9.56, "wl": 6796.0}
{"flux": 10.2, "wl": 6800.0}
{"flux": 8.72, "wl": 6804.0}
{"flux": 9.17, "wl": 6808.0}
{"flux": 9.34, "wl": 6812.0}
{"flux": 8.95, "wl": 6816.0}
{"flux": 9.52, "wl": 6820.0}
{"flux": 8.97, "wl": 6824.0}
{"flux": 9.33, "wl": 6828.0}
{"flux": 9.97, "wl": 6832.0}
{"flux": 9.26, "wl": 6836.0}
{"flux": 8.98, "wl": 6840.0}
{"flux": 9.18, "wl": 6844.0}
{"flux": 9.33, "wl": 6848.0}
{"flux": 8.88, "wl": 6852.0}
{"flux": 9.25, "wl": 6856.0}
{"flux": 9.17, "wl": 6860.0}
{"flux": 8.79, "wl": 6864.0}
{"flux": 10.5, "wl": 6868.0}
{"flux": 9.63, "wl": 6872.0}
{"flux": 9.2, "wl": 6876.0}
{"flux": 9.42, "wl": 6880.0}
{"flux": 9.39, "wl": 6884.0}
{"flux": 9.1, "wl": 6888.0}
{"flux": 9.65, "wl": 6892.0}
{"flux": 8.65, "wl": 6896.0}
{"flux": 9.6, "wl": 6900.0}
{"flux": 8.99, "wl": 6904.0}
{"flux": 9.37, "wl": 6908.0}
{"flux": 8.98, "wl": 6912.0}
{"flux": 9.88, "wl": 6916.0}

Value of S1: 0.12 mag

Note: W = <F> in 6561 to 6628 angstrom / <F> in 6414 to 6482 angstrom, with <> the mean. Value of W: 1.04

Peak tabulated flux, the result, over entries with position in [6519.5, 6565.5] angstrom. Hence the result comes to 9.39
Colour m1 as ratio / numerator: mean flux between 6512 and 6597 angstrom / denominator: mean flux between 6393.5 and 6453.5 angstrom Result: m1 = 1.0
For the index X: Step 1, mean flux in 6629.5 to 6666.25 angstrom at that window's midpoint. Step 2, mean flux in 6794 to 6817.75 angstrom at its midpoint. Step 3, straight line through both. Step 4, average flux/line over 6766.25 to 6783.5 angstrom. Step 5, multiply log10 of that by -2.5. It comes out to 0.33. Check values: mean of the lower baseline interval 9.19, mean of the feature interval 6.88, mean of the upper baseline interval 9.33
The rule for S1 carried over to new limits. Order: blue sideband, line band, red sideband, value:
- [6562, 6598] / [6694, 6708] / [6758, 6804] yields -0.10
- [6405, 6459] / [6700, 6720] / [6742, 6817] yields -0.08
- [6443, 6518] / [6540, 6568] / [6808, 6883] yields 0.03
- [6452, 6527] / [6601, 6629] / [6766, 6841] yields -0.04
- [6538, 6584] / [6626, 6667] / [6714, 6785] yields -0.06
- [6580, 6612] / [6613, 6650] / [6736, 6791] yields -0.04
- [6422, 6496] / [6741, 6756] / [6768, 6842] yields -0.07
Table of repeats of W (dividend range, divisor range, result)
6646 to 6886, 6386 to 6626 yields 1.03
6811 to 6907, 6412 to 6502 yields 1.07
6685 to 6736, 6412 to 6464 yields 1.07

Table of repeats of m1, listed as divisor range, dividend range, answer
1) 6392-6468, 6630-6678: 1.08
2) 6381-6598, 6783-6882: 1.06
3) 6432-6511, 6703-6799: 1.00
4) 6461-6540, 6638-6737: 1.03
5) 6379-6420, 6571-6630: 1.05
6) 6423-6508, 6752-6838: 1.01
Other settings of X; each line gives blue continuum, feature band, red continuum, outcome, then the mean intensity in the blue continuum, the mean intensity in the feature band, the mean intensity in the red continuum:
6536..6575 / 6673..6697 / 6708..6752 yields -0.01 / 8.66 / 9.06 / 9.13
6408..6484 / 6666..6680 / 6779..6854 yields -0.07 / 8.67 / 9.47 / 9.05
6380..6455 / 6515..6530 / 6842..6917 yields -0.03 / 8.59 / 8.98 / 9.31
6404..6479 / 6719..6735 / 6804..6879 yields 0.00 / 8.66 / 9.09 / 9.29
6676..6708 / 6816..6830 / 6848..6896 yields 0.01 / 9.15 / 9.23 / 9.33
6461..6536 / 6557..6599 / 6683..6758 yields 0.02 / 8.92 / 8.85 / 9.17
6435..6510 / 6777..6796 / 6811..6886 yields 0.15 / 8.75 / 8.05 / 9.32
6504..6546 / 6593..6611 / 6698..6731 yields 0.00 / 8.86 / 9.08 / 9.31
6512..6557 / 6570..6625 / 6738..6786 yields -0.04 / 8.89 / 9.09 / 8.32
